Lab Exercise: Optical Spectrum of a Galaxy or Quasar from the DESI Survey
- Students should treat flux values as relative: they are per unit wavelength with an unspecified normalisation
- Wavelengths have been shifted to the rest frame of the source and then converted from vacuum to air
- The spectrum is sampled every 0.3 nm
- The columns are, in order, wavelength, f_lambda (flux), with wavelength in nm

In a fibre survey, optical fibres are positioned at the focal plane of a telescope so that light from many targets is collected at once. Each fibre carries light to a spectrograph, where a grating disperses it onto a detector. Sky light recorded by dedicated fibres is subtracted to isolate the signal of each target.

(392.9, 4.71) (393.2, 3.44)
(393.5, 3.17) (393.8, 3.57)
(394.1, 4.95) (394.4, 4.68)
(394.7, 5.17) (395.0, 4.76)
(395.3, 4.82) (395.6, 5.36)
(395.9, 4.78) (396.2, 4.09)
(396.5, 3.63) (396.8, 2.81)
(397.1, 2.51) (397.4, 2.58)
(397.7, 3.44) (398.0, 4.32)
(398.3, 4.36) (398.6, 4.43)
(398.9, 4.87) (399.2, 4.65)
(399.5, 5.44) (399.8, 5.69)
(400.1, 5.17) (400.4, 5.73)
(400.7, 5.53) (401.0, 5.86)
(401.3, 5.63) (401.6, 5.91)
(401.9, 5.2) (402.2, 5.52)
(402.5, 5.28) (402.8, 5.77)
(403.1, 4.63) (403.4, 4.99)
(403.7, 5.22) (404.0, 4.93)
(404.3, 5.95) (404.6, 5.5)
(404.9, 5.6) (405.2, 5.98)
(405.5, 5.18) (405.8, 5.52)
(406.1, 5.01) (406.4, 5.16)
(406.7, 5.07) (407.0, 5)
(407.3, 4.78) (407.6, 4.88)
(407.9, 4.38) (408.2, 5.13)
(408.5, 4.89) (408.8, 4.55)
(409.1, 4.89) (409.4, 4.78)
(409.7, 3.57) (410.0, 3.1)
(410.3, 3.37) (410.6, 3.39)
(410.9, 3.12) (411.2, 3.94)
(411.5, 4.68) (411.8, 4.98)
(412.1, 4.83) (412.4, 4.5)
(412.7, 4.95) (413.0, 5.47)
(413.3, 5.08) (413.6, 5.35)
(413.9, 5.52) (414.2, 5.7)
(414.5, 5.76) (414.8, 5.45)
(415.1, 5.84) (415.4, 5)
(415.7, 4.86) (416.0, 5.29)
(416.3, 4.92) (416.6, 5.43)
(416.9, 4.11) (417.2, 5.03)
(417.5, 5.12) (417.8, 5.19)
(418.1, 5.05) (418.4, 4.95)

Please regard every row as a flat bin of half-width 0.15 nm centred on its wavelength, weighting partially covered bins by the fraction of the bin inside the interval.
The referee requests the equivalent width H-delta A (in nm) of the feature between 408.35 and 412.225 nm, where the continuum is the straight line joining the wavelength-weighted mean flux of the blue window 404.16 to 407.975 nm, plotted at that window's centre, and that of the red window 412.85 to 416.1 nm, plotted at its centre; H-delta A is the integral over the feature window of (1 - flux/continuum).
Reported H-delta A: 0.85 nm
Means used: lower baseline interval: 5.25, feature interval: 4.16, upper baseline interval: 5.39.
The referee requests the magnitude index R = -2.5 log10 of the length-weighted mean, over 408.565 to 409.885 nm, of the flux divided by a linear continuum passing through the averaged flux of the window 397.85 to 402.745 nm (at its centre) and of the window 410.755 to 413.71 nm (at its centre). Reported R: 0.09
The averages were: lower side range 5.23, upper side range 4.68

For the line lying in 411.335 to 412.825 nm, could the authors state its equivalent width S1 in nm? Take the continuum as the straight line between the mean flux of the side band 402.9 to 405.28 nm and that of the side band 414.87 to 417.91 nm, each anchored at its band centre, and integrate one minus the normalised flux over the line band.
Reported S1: 0.11 nm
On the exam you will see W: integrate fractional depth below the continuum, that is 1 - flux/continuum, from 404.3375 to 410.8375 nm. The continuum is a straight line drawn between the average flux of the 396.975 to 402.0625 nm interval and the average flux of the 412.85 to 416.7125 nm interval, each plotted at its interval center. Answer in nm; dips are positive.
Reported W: 0.428 nm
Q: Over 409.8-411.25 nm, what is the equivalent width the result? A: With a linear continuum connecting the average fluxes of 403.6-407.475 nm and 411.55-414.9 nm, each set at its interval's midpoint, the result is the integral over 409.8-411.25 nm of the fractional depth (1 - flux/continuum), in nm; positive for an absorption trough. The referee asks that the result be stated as 0.52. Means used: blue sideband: 5.3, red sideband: 5.22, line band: 3.35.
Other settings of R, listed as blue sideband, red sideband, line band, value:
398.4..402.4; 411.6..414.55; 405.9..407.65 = 0.05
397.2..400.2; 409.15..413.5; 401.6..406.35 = -0.22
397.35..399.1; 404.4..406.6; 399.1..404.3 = -0.14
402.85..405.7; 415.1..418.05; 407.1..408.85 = 0.10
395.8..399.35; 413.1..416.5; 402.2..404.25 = -0.20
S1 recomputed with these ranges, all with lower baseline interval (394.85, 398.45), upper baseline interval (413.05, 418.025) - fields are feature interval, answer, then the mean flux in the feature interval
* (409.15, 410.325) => 0.24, 3.84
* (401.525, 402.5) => -0.26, 5.47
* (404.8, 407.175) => -0.37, 5.3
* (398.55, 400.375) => -0.43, 5.12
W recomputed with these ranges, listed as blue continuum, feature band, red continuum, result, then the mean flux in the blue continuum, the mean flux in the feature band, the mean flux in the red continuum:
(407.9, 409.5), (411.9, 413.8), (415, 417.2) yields -0.04 nm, 4.81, 5.04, 5.04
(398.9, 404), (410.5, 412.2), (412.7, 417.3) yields 0.36 nm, 5.36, 4.16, 5.25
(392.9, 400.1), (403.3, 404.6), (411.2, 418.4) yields -0.20 nm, 4.27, 5.31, 5.11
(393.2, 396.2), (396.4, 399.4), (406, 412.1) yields 0.47 nm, 4.5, 3.79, 4.44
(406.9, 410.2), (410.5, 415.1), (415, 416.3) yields 0.03 nm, 4.52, 4.9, 5.19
